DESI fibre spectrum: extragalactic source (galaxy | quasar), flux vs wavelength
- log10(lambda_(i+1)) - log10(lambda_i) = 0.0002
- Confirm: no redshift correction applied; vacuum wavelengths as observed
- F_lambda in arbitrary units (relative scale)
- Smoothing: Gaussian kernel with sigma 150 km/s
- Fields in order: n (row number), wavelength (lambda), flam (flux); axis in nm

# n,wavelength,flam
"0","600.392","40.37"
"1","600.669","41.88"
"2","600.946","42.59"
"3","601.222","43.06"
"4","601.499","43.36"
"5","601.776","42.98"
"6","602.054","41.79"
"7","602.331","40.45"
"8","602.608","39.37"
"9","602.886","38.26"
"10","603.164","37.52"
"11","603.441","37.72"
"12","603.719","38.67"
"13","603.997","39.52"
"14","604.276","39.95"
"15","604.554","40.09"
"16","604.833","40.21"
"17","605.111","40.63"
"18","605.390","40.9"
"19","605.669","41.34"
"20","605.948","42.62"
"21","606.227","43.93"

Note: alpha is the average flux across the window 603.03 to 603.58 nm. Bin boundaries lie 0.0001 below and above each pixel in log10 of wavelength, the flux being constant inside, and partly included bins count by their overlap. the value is 37.7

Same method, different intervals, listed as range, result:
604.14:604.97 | 40.1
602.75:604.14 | 38.3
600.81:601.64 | 43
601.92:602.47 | 41.2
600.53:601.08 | 42.2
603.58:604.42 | 39.4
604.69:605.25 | 40.4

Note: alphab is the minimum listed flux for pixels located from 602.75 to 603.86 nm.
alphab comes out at 37.52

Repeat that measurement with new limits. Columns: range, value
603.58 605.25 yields 38.67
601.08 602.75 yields 39.37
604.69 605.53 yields 40.21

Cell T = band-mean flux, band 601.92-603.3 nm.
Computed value 39.5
